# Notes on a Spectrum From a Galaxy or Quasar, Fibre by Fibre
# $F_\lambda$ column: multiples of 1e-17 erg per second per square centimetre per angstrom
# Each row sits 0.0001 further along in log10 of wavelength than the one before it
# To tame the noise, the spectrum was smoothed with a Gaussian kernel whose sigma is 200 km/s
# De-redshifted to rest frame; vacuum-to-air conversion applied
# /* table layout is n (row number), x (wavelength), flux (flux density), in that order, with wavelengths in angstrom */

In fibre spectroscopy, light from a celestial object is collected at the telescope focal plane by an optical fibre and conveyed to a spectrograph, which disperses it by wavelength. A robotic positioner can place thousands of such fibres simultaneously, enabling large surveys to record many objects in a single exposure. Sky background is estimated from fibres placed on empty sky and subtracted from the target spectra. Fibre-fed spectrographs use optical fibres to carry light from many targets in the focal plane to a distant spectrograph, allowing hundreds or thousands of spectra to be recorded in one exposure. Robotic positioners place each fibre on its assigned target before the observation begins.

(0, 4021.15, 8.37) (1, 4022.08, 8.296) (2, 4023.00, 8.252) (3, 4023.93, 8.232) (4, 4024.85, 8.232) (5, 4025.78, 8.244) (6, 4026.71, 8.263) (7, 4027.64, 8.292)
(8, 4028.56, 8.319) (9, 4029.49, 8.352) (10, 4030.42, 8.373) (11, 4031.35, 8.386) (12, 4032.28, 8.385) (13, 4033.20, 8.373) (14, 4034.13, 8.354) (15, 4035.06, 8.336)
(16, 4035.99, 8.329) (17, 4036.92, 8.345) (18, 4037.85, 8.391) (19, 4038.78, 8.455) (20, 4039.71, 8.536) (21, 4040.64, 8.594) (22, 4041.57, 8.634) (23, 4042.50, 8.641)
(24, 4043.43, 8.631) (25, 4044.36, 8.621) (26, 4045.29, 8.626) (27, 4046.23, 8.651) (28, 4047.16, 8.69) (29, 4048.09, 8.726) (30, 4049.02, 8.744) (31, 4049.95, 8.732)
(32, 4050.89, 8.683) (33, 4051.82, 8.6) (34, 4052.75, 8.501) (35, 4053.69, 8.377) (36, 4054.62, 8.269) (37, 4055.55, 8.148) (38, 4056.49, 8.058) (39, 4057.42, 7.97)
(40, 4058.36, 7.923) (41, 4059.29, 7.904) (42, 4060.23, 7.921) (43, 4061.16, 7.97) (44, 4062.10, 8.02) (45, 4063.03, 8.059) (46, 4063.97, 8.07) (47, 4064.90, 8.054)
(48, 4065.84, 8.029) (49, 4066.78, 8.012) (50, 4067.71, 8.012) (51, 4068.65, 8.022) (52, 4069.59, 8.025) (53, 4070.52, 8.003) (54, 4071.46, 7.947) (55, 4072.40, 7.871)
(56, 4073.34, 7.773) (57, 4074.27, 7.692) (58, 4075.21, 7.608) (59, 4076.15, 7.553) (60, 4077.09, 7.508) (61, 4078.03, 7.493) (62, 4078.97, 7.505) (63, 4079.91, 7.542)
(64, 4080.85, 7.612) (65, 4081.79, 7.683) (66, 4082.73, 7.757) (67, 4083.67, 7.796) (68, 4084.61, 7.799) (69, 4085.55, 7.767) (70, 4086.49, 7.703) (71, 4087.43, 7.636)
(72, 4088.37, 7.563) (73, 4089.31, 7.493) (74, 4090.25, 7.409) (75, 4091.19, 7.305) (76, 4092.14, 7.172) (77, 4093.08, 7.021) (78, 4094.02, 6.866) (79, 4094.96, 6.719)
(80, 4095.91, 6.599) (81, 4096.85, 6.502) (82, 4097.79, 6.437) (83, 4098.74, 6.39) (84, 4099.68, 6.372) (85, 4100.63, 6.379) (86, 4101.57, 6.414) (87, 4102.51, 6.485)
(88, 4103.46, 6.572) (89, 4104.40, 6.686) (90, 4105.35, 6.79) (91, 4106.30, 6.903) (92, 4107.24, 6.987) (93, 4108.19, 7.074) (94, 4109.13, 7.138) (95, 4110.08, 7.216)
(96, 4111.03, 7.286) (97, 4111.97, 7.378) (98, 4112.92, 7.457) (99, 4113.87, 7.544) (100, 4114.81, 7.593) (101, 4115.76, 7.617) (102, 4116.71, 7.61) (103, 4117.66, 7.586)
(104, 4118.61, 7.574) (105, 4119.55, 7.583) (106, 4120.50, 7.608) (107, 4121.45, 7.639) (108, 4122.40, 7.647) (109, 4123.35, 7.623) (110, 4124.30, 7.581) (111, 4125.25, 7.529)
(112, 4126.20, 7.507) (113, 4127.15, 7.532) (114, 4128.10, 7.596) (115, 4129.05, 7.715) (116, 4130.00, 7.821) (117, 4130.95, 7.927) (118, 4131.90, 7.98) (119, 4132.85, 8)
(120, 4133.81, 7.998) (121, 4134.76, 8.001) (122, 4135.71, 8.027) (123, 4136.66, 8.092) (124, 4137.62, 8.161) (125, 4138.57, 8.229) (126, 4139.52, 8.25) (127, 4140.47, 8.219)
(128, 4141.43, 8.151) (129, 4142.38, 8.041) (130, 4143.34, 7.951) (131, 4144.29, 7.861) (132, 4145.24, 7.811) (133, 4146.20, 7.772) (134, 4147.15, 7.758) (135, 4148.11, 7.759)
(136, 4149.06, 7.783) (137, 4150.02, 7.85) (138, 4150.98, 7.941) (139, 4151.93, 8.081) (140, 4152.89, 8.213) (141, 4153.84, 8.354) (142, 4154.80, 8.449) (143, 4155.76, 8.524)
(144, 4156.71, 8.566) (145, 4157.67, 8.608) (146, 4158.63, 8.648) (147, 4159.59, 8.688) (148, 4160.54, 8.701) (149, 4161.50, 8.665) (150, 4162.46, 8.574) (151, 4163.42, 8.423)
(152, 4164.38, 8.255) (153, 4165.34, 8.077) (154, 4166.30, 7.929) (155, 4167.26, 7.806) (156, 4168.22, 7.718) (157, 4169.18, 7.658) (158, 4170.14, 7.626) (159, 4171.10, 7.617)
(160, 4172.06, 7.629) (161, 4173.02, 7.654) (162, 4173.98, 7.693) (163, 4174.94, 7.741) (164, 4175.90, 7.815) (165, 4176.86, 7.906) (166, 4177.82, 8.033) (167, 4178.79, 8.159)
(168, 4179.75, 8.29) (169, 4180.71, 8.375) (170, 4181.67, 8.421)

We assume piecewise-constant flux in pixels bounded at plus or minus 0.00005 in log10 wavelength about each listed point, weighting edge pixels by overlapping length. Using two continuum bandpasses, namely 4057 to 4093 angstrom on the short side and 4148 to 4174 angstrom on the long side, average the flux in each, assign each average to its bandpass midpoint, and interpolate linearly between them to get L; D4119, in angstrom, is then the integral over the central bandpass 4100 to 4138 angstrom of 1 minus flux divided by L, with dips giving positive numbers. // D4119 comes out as 2.5 angstrom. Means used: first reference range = 7.76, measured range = 7.44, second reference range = 8.14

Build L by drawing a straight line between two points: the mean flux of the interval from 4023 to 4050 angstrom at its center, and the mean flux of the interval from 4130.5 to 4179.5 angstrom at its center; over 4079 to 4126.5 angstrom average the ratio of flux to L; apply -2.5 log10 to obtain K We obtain 0.14 mag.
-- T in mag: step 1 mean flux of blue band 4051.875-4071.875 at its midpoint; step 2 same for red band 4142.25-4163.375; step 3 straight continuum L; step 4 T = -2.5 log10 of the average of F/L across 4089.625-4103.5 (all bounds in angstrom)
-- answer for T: 0.21 mag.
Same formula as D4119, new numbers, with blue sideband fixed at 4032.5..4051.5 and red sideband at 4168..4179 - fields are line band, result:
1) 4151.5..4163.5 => -0.98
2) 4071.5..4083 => 0.97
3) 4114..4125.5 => 0.69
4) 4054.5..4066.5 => 0.60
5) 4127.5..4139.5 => 0.05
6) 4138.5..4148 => -0.05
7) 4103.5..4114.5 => 1.39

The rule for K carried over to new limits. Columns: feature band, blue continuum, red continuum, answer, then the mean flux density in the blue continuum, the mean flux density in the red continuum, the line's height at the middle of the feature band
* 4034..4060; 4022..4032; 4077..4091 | -0.05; 8.3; 7.62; 8.06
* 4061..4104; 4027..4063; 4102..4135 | 0.07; 8.39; 7.45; 7.91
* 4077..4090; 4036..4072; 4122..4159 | 0.08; 8.3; 7.99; 8.2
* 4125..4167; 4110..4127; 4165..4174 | -0.06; 7.54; 7.74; 7.65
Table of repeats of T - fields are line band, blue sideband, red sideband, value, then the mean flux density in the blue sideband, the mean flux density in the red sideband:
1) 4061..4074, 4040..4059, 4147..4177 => 0.058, 8.49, 8.09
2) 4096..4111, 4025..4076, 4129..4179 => 0.213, 8.26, 8.06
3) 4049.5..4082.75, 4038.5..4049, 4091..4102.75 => -0.024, 8.63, 6.65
